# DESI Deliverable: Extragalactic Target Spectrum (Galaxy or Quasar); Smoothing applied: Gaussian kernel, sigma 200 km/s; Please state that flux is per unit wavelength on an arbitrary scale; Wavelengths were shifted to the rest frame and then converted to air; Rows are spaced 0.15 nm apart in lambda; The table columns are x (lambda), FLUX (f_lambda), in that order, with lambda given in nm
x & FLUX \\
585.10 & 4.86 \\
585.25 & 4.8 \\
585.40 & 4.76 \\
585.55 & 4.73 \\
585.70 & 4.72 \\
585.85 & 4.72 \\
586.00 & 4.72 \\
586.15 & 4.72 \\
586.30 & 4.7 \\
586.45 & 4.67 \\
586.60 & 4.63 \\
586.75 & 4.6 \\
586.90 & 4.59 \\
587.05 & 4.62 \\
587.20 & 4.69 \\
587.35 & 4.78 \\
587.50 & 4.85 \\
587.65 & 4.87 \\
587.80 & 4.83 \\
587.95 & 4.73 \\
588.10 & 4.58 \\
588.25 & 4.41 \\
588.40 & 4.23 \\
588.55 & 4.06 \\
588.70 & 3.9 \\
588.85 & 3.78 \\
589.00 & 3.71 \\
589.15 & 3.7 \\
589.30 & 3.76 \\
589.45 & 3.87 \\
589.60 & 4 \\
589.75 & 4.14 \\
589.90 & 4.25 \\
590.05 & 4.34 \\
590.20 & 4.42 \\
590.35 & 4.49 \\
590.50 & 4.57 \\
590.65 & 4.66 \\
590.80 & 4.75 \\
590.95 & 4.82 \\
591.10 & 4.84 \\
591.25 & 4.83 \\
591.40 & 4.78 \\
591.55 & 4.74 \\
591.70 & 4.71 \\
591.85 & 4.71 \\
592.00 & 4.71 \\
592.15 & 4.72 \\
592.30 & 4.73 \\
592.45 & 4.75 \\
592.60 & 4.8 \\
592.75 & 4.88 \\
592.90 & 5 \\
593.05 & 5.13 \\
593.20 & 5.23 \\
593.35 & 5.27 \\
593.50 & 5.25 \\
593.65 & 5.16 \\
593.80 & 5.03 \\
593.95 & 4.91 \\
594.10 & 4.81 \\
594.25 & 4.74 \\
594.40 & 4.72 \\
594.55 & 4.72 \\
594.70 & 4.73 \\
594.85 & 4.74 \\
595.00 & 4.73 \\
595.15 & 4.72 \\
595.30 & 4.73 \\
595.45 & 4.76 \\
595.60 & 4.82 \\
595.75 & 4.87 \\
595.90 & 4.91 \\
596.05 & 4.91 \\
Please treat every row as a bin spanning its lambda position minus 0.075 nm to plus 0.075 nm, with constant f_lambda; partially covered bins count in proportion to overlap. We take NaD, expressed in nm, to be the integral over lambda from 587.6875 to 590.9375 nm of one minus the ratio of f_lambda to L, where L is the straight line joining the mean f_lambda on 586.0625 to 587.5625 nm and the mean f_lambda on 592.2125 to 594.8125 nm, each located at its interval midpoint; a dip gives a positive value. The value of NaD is 0.348 nm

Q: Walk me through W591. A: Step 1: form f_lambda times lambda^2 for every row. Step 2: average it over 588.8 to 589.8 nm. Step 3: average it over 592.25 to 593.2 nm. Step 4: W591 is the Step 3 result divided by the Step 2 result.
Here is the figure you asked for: 1.29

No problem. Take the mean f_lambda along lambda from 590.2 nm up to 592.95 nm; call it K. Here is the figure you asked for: 4.74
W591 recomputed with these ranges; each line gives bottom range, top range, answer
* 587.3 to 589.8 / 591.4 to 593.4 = 1.16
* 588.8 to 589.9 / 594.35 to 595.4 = 1.24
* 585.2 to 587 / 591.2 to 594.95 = 1.06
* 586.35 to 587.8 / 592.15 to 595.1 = 1.07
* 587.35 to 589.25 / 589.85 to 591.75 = 1.08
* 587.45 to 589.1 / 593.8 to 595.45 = 1.12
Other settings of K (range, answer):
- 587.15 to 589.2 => 4.37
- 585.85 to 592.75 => 4.51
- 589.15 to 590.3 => 4.09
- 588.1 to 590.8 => 4.16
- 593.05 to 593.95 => 5.16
